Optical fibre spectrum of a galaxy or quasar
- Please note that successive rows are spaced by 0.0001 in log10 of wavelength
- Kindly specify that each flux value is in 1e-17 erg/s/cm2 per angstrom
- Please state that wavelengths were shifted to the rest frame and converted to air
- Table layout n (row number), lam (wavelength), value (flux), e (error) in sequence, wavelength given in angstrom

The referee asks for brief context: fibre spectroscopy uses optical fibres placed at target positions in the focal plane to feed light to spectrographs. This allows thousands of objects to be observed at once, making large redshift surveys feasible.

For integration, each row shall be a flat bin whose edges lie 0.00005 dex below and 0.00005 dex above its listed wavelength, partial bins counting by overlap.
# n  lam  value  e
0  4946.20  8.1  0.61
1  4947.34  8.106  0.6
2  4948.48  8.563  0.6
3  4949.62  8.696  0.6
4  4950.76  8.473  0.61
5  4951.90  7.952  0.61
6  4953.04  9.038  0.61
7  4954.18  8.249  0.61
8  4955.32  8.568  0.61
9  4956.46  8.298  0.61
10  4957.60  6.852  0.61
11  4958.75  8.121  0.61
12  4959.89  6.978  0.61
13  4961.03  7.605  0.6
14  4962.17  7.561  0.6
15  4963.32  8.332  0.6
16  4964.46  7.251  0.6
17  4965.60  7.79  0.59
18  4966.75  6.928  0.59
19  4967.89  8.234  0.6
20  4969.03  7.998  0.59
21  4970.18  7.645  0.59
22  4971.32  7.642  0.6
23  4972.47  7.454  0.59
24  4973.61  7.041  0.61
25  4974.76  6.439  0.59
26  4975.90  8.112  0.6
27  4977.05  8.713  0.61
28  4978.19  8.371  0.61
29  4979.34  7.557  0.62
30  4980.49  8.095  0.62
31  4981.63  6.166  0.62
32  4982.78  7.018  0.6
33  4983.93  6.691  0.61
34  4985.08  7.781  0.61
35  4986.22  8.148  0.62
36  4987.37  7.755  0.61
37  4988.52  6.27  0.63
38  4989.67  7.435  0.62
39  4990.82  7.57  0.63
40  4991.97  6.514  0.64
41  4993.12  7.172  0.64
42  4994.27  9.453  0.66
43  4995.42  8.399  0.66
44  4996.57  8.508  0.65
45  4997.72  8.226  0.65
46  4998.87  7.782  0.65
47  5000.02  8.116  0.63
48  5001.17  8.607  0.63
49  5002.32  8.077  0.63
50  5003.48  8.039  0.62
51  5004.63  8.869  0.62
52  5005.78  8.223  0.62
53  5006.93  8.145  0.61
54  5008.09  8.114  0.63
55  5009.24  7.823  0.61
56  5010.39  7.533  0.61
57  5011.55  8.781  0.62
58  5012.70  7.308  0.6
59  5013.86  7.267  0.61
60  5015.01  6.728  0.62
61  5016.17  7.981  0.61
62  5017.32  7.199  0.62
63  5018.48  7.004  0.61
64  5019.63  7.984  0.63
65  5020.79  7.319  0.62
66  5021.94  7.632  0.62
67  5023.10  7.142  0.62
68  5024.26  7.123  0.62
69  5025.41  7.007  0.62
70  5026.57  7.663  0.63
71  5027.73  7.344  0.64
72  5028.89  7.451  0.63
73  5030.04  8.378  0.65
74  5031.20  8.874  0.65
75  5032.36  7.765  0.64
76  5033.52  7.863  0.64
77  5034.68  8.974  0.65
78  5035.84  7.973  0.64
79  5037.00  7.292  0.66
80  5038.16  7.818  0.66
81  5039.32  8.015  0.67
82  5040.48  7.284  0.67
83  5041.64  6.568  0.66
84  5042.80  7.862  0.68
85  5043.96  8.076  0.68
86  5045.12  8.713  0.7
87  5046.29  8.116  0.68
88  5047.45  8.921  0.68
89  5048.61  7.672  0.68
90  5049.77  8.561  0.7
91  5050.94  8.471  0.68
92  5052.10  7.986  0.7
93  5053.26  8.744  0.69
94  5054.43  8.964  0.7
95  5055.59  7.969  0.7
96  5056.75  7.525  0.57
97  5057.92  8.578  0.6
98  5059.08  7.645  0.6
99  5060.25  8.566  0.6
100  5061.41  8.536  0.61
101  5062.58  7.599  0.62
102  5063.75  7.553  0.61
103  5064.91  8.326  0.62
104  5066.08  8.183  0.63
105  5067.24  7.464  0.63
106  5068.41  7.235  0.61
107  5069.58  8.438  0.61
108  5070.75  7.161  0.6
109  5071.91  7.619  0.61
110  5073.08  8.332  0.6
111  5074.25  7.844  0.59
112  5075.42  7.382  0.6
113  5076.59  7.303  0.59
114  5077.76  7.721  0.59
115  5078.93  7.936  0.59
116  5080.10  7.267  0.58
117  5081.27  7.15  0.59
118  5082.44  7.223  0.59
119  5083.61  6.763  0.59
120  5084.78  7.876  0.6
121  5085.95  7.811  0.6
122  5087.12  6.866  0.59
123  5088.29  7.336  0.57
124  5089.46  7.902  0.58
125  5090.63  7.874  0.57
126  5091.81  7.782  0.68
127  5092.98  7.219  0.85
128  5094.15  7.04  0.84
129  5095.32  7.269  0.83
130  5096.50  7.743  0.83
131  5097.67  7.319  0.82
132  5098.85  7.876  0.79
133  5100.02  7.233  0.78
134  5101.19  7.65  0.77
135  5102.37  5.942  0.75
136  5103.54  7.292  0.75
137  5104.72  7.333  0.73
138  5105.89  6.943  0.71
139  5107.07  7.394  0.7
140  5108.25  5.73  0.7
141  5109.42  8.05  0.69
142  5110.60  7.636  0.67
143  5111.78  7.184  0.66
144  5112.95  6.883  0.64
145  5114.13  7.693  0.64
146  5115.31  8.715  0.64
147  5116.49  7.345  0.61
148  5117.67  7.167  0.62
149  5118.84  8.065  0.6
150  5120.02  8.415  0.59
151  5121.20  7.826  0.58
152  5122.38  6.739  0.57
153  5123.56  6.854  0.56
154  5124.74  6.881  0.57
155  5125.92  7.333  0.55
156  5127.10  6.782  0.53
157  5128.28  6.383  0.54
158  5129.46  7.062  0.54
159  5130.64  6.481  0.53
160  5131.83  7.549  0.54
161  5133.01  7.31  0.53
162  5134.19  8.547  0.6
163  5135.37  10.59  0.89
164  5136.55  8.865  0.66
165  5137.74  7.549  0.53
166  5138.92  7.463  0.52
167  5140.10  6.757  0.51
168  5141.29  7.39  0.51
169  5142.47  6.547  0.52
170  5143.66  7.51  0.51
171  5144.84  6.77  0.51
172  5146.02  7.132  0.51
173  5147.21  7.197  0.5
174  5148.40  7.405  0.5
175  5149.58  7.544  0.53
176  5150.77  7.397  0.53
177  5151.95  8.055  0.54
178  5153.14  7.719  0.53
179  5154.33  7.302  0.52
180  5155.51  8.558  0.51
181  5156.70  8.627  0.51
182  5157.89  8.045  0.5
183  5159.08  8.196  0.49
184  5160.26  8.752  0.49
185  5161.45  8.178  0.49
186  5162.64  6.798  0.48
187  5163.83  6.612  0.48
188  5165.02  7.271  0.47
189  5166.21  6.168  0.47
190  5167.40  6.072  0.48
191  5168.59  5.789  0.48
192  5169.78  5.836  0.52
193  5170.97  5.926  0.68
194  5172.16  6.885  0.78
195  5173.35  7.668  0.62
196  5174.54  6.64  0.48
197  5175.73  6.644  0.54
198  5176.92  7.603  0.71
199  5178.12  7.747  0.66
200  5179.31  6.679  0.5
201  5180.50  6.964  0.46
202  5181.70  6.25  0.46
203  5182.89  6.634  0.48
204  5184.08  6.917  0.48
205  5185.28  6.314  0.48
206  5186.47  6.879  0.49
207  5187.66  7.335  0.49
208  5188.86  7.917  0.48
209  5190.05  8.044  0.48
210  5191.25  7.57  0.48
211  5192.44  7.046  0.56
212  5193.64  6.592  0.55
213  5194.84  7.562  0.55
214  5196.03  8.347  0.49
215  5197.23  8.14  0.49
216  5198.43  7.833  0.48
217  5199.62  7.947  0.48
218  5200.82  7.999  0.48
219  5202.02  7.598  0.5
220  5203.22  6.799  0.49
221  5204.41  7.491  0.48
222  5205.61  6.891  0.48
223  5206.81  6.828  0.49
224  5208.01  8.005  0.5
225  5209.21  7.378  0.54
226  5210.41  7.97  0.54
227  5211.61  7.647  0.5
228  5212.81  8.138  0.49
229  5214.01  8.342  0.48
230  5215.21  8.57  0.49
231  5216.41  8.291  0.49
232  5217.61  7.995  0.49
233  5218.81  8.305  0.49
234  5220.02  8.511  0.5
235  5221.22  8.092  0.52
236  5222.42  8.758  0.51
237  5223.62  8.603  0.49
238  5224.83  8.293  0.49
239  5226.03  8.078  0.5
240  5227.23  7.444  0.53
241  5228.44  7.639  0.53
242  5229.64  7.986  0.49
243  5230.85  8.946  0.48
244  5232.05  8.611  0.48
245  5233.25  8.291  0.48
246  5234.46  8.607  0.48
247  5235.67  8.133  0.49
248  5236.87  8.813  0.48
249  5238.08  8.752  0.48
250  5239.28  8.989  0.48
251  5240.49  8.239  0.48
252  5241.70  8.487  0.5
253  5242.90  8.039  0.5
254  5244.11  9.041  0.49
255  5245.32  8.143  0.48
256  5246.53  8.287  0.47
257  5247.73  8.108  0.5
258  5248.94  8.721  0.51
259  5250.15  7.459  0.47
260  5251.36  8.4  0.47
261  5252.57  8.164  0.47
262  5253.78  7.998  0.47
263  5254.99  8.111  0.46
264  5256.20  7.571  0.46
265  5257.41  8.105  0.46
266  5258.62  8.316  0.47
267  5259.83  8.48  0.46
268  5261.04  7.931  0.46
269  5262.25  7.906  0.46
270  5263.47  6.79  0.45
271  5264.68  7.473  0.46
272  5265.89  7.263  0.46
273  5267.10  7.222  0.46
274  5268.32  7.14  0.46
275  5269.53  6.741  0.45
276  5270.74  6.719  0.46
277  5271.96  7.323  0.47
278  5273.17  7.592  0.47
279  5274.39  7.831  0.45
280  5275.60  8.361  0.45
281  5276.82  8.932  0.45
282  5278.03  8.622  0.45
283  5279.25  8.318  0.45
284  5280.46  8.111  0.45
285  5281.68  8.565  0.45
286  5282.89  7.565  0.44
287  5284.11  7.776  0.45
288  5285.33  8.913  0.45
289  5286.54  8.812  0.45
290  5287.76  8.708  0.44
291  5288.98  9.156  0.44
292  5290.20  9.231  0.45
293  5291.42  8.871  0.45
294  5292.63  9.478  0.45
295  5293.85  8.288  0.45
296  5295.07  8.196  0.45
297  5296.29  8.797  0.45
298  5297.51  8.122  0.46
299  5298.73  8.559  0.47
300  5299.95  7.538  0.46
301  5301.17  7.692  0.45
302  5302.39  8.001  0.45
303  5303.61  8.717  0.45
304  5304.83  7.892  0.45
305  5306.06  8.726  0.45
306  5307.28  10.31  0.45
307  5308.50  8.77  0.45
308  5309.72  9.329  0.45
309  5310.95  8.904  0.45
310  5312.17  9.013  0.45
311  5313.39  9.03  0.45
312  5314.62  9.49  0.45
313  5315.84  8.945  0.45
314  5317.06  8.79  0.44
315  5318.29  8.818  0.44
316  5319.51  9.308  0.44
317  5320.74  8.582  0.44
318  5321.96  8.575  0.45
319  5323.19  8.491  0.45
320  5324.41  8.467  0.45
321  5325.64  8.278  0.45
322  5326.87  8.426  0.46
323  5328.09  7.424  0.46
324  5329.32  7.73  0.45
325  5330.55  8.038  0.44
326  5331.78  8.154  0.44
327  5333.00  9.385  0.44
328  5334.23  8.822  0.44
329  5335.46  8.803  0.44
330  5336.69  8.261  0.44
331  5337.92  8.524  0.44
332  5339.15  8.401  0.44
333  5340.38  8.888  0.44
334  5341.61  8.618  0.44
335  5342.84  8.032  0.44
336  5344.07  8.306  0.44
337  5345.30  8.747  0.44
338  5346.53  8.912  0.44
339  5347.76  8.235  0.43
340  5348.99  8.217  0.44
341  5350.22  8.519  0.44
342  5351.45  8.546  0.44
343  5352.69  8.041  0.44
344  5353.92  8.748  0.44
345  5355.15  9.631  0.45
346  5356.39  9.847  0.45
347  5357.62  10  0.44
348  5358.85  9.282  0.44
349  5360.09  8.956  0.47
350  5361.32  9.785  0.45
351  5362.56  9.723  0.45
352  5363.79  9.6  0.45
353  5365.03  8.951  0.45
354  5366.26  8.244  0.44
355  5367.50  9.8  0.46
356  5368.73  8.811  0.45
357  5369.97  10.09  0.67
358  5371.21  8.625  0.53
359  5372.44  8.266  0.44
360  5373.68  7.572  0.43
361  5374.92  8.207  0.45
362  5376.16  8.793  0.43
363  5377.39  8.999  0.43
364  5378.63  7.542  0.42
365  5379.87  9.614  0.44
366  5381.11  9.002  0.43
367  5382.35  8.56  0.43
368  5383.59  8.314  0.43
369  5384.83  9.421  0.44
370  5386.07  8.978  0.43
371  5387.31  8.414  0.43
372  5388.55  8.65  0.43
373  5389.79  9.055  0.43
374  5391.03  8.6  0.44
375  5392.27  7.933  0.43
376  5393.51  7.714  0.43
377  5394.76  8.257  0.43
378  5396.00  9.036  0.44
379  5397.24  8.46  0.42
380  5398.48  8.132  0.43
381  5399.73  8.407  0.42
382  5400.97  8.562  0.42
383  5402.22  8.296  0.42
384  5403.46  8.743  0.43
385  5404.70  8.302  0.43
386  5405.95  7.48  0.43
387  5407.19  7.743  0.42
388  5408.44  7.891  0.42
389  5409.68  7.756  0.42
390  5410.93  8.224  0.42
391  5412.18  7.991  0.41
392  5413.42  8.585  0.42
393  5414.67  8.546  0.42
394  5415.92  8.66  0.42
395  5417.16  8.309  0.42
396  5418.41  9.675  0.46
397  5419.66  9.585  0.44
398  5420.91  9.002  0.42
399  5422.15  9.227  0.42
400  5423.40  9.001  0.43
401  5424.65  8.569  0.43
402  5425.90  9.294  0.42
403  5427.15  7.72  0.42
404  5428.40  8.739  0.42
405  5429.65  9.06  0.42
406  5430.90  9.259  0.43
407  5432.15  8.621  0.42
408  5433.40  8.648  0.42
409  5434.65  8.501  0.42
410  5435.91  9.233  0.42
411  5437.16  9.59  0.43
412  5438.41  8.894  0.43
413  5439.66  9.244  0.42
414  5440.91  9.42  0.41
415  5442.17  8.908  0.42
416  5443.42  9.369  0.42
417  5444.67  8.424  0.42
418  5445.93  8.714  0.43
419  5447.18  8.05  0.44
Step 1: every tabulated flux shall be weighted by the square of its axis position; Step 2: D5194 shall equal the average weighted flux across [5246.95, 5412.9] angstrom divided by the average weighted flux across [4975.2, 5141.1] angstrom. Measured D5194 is 1.22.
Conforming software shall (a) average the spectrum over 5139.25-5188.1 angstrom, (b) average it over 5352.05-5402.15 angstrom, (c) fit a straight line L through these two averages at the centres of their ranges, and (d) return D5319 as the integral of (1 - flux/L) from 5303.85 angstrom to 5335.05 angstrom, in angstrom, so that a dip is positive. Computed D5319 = -1.3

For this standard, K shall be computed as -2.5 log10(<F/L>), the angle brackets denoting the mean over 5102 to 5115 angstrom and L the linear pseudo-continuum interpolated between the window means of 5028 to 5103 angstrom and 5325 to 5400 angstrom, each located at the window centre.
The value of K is 0.11 mag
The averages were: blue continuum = 7.78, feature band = 7.15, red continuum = 8.68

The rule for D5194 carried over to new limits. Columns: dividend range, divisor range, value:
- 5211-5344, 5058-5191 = 1.19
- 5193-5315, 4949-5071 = 1.15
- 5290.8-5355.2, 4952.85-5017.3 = 1.26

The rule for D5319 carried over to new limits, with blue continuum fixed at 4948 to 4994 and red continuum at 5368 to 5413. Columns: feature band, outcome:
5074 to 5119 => 2.97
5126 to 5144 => 1.07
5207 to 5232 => 0.02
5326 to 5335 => 0.06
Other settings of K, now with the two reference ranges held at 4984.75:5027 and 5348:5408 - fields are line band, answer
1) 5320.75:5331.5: 0.049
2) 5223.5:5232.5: 0.020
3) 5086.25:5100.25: 0.071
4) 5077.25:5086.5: 0.068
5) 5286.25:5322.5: -0.029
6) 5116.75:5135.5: 0.090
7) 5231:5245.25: -0.025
